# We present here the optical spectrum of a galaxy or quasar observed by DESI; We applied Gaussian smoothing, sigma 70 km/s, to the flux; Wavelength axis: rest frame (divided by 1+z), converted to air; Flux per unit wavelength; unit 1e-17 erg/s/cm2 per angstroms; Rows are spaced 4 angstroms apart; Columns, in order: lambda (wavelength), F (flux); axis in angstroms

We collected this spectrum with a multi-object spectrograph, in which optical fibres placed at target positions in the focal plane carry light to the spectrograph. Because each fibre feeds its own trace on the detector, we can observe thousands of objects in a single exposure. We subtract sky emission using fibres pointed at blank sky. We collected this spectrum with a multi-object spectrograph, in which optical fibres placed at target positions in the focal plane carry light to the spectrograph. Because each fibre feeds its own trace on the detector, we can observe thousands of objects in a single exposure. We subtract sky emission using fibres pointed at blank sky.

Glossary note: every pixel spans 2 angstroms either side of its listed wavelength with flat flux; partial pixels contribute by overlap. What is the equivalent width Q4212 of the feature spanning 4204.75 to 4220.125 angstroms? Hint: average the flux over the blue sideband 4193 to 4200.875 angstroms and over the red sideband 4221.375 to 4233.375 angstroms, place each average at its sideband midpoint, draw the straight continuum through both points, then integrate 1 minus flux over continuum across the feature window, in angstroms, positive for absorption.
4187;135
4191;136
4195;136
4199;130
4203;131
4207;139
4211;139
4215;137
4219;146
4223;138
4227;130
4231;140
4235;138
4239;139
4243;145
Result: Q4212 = -0.6 angstroms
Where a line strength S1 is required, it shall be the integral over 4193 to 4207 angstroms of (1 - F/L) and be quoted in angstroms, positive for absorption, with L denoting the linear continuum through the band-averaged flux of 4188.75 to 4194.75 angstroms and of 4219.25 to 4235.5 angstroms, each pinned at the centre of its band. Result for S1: 0.3 angstroms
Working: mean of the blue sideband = 136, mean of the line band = 133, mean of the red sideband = 137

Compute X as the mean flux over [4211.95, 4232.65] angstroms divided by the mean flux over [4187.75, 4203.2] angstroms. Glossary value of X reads 1.0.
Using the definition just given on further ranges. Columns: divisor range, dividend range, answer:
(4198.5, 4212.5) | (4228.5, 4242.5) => 1.03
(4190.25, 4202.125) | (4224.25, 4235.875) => 1.02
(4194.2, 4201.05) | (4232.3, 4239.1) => 1.05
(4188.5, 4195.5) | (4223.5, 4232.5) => 0.99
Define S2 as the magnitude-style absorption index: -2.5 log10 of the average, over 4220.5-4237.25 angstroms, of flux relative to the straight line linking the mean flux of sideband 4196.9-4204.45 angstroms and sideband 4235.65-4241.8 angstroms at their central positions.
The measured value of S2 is 0.00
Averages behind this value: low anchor 131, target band 137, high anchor 140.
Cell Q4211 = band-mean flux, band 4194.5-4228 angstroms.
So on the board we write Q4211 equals 136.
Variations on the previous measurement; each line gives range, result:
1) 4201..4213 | 136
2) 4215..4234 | 138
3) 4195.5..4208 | 133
